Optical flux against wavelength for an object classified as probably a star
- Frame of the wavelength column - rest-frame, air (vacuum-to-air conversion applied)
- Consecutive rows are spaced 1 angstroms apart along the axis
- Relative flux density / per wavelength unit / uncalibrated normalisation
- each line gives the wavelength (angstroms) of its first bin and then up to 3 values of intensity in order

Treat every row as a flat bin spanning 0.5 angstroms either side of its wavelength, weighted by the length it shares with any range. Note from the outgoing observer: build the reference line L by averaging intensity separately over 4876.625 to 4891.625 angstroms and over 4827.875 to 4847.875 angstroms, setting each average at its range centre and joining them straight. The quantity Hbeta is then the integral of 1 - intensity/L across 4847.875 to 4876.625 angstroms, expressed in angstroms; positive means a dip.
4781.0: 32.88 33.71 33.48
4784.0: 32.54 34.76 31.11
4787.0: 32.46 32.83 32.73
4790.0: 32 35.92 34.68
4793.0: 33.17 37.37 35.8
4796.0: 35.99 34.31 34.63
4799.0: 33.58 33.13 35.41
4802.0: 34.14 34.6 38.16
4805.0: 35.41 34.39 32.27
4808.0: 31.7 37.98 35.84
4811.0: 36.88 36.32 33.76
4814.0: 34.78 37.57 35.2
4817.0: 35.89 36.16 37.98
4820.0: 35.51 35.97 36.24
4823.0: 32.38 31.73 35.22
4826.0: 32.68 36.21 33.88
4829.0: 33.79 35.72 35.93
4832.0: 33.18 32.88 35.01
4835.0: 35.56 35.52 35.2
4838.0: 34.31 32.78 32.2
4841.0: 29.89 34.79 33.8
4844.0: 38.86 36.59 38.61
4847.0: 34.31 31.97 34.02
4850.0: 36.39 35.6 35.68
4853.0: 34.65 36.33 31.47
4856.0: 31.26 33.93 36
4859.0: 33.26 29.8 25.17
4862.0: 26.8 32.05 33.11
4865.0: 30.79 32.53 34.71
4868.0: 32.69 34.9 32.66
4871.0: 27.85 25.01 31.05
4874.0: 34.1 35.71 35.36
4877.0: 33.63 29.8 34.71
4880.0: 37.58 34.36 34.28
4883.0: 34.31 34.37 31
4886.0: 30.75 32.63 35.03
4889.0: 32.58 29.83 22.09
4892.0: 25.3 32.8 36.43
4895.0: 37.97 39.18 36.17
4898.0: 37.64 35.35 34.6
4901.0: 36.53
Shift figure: 0.7 angstroms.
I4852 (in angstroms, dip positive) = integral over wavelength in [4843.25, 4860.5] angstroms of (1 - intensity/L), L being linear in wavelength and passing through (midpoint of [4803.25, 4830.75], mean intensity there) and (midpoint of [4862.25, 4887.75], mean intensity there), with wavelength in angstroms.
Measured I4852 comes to -0.45 angstroms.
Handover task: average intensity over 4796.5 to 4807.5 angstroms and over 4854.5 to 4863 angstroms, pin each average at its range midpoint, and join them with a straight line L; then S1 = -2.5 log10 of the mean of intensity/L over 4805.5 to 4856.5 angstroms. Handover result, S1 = -0.07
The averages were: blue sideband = 34.5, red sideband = 31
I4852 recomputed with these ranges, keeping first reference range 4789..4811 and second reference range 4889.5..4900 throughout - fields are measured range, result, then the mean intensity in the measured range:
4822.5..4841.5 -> 0.2 angstroms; 33.9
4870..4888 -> 0.4 angstroms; 32.8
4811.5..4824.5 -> -0.3 angstroms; 35.3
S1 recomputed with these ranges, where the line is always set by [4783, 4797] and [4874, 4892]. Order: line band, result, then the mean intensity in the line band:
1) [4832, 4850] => -0.04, 34.5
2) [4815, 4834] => -0.05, 34.9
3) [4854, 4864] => 0.05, 31.4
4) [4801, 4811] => -0.04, 35.1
